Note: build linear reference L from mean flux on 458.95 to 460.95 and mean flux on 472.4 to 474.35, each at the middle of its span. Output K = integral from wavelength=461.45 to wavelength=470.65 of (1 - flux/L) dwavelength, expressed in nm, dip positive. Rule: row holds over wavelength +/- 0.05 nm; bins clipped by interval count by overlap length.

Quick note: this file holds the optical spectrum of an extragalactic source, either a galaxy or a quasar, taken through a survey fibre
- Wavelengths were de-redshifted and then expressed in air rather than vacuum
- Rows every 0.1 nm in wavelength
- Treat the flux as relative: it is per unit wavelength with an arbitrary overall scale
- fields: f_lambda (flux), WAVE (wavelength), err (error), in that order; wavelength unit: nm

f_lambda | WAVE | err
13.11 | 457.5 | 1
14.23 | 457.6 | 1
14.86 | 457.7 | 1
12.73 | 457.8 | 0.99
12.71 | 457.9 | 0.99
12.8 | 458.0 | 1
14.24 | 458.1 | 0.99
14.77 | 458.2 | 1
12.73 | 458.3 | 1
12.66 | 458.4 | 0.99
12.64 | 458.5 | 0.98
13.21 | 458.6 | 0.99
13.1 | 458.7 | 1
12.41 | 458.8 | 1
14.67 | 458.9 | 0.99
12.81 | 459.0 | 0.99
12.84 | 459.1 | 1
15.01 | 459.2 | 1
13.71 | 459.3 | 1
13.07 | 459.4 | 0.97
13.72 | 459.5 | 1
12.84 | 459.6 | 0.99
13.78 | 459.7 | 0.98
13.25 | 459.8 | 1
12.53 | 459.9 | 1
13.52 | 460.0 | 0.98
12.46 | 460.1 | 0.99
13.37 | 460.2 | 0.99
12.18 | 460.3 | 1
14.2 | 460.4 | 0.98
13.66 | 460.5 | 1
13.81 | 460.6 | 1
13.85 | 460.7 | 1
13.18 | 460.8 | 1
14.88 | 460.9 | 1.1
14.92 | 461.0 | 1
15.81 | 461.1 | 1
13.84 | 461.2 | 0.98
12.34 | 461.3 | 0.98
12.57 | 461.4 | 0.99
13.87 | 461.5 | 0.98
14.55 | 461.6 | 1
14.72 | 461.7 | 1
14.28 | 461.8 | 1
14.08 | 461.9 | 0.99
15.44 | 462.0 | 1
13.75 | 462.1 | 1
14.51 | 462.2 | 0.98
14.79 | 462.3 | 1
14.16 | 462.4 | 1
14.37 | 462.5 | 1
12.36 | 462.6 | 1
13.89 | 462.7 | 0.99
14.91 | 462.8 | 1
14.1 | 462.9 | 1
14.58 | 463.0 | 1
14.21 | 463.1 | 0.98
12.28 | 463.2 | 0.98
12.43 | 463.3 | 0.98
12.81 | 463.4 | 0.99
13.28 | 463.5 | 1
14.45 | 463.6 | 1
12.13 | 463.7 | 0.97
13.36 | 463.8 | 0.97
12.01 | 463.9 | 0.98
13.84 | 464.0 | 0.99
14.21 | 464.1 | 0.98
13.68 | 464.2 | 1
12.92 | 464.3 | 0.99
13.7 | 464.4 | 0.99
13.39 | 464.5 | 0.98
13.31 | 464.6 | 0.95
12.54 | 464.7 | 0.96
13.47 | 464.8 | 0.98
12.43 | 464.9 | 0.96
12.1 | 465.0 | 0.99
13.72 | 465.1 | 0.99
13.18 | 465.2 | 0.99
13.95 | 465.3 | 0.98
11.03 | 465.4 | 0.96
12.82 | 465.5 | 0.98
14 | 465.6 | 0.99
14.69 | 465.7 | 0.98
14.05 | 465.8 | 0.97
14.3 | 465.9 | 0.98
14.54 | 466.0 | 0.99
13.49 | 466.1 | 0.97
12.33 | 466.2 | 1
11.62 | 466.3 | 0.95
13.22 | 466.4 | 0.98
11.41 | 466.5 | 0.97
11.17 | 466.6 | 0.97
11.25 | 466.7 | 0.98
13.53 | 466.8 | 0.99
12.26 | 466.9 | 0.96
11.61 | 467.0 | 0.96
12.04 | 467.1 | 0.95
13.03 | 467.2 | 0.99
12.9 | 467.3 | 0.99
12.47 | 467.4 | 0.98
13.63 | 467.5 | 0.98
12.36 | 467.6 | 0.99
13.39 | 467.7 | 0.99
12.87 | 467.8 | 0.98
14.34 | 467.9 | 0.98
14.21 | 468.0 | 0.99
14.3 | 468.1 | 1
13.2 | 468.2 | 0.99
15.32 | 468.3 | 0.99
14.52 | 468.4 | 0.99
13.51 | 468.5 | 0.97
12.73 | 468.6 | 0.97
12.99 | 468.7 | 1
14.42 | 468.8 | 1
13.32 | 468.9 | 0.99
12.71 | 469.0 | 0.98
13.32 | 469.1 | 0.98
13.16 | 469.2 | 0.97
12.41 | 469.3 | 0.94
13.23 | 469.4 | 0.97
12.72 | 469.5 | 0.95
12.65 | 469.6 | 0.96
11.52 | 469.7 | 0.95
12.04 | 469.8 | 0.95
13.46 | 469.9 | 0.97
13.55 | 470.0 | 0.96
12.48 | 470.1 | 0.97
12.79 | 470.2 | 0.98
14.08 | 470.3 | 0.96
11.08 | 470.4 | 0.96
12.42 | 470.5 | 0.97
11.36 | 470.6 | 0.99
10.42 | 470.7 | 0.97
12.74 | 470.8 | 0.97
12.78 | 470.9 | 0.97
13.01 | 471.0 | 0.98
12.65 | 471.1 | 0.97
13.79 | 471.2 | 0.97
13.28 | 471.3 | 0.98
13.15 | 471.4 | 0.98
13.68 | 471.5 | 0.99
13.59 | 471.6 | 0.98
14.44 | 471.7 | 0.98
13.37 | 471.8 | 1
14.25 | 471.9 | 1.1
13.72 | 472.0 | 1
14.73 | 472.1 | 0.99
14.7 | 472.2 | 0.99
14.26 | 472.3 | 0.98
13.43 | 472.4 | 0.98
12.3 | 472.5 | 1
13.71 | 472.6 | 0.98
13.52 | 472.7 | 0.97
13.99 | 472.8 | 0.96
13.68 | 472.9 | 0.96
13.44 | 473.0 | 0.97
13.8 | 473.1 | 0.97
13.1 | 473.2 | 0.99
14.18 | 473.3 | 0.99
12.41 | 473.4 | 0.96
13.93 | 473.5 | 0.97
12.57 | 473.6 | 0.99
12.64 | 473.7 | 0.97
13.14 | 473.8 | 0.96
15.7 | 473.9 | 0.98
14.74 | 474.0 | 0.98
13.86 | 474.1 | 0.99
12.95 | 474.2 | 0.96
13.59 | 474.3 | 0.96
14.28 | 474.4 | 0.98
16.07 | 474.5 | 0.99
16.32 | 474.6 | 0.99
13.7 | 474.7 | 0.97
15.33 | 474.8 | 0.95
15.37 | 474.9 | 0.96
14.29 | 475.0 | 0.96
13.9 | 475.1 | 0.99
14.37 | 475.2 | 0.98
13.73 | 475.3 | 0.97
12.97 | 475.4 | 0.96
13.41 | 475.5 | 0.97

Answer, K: 0.15 nm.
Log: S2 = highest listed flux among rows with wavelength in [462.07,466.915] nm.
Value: 14.91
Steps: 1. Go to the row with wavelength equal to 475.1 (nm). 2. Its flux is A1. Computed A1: 13.9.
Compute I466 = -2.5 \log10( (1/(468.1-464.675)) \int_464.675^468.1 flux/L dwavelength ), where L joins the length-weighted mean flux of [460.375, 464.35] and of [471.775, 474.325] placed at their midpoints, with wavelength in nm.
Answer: 0.07 mag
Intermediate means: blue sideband 13.8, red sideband 13.7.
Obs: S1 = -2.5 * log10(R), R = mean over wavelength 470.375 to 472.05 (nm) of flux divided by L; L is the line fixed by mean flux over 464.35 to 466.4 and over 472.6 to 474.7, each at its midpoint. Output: 0.06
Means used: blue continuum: 13.2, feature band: 13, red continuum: 13.9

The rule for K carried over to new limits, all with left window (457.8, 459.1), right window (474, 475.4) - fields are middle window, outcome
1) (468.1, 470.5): 0.15 nm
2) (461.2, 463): -0.08 nm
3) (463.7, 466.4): 0.09 nm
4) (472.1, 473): 0.03 nm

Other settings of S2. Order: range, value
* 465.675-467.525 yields 14.69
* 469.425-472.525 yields 14.73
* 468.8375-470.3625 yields 14.08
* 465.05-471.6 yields 15.32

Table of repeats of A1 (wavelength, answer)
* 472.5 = 12.3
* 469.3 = 12.41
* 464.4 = 13.7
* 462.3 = 14.79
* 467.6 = 12.36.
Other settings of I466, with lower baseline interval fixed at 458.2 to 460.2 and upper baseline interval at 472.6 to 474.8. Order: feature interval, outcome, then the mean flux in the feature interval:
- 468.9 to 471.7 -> 0.08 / 12.8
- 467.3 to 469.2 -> 0.01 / 13.5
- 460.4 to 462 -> -0.06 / 14.1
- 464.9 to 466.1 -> 0.01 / 13.4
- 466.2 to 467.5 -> 0.11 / 12.3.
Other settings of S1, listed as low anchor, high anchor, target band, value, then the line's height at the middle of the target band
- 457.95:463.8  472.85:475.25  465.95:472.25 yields 0.070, 13.9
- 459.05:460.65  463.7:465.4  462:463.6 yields -0.049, 13.2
